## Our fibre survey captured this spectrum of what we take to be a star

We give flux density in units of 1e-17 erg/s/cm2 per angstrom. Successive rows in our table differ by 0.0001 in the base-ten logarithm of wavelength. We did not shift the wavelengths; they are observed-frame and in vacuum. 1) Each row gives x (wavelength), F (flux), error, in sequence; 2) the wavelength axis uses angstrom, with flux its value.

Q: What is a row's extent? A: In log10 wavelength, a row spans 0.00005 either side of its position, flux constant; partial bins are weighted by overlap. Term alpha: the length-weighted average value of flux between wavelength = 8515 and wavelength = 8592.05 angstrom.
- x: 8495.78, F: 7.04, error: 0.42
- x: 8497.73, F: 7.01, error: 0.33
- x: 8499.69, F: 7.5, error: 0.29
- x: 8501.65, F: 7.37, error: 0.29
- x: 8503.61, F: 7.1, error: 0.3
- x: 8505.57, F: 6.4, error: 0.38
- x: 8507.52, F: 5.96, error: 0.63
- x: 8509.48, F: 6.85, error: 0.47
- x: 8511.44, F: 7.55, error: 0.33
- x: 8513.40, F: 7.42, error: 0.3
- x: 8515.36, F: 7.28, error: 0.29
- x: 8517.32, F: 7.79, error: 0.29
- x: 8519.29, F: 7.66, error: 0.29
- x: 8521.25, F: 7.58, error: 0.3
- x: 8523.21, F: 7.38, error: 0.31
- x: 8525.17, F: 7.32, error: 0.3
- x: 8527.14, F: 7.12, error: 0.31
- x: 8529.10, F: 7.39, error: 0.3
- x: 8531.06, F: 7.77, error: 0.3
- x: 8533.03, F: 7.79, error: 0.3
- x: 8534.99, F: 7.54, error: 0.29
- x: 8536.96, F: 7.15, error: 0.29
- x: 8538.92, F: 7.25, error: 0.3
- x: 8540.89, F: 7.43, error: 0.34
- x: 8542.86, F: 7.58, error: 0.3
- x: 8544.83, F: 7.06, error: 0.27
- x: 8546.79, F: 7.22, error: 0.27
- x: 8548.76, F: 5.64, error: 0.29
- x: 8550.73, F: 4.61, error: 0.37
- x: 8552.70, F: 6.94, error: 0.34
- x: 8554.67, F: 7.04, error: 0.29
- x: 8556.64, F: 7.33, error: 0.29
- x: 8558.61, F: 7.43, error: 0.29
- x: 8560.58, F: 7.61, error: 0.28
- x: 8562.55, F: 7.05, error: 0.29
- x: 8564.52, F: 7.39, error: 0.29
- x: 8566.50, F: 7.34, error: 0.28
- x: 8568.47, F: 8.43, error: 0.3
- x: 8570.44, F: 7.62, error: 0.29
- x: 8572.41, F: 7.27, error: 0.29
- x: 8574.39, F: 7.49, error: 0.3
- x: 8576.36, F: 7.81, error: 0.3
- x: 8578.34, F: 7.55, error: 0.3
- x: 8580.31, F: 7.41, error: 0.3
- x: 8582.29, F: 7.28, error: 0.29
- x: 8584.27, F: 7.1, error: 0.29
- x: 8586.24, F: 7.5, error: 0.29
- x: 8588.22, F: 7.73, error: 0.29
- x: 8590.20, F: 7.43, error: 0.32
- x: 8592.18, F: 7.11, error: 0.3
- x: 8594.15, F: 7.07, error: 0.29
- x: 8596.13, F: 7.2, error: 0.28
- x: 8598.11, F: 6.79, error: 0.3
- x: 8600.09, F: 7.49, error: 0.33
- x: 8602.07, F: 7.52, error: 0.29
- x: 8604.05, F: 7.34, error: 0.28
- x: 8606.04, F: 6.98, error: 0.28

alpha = 7.31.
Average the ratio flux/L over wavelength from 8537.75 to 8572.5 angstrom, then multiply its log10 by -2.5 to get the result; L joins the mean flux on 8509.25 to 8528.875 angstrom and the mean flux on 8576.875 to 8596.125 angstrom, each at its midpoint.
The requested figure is 0.04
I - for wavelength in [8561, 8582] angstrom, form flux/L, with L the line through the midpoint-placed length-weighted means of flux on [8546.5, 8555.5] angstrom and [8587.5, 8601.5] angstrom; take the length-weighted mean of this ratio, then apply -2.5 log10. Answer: -0.13 mag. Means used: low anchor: 6.2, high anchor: 7.26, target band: 7.53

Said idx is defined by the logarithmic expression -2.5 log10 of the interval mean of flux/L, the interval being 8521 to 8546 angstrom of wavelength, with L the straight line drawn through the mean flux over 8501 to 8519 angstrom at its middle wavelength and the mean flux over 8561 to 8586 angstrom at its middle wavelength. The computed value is -0.03 mag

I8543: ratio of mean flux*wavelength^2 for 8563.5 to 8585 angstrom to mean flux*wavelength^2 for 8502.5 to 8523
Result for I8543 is 1.1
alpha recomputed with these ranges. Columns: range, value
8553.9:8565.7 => 7.31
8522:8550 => 7.24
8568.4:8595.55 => 7.45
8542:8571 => 7.08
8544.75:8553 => 6.16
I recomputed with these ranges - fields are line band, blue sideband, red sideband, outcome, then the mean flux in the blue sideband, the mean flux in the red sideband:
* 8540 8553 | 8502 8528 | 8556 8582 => 0.12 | 7.19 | 7.51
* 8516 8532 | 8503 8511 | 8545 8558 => -0.14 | 6.62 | 6.53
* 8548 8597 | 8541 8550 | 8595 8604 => -0.02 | 6.86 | 7.26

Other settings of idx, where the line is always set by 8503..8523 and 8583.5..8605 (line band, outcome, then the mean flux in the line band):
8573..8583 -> -0.033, 7.5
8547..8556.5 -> 0.157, 6.26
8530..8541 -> -0.042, 7.49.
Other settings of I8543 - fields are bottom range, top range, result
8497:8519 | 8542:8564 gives 0.97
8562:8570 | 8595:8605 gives 0.97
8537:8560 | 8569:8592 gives 1.09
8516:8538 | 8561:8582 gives 1.02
